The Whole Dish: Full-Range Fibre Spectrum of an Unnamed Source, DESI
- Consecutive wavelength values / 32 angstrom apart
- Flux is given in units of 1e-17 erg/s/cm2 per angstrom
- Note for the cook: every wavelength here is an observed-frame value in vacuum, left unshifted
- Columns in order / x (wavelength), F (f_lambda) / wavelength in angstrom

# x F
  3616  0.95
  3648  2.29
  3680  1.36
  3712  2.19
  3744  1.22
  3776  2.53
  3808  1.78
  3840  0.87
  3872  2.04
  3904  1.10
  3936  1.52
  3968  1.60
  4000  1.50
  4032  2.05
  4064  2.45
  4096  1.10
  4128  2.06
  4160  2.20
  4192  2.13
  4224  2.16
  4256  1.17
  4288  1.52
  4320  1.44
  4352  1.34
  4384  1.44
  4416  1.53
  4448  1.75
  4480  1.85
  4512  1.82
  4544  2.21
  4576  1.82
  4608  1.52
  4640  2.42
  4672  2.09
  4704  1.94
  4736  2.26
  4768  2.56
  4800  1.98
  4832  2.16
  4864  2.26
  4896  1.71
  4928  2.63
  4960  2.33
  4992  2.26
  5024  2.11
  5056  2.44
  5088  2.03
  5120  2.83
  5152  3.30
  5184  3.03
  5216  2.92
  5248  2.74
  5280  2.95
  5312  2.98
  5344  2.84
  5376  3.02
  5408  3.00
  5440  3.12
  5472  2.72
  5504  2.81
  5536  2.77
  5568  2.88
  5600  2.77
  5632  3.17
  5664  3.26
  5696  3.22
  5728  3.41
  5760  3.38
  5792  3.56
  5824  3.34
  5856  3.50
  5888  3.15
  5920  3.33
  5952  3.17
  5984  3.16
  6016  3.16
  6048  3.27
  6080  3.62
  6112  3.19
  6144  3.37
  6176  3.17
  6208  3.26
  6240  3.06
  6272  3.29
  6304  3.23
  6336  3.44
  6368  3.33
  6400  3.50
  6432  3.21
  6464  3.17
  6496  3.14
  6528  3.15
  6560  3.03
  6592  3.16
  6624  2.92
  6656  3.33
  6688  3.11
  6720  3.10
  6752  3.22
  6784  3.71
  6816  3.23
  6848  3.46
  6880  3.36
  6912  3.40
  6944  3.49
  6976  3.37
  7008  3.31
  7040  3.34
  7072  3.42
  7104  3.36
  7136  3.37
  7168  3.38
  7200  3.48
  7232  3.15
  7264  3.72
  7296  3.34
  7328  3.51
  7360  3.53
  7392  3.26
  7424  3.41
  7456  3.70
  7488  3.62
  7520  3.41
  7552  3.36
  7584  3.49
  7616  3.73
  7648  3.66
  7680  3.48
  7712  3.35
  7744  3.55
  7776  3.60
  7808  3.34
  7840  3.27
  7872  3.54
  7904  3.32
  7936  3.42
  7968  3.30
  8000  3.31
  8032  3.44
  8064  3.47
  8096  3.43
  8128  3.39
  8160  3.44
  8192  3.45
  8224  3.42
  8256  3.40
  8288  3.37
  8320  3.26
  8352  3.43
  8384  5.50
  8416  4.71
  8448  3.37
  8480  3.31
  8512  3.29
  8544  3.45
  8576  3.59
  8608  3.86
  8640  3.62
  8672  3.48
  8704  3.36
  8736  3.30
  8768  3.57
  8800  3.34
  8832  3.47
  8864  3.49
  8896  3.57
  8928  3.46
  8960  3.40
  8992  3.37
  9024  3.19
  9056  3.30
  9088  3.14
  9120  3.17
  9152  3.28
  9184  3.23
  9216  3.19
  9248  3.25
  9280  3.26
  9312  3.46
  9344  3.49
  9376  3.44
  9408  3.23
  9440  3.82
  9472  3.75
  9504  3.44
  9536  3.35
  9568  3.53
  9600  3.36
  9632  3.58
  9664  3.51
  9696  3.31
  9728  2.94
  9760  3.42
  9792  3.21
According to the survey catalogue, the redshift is 0.279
